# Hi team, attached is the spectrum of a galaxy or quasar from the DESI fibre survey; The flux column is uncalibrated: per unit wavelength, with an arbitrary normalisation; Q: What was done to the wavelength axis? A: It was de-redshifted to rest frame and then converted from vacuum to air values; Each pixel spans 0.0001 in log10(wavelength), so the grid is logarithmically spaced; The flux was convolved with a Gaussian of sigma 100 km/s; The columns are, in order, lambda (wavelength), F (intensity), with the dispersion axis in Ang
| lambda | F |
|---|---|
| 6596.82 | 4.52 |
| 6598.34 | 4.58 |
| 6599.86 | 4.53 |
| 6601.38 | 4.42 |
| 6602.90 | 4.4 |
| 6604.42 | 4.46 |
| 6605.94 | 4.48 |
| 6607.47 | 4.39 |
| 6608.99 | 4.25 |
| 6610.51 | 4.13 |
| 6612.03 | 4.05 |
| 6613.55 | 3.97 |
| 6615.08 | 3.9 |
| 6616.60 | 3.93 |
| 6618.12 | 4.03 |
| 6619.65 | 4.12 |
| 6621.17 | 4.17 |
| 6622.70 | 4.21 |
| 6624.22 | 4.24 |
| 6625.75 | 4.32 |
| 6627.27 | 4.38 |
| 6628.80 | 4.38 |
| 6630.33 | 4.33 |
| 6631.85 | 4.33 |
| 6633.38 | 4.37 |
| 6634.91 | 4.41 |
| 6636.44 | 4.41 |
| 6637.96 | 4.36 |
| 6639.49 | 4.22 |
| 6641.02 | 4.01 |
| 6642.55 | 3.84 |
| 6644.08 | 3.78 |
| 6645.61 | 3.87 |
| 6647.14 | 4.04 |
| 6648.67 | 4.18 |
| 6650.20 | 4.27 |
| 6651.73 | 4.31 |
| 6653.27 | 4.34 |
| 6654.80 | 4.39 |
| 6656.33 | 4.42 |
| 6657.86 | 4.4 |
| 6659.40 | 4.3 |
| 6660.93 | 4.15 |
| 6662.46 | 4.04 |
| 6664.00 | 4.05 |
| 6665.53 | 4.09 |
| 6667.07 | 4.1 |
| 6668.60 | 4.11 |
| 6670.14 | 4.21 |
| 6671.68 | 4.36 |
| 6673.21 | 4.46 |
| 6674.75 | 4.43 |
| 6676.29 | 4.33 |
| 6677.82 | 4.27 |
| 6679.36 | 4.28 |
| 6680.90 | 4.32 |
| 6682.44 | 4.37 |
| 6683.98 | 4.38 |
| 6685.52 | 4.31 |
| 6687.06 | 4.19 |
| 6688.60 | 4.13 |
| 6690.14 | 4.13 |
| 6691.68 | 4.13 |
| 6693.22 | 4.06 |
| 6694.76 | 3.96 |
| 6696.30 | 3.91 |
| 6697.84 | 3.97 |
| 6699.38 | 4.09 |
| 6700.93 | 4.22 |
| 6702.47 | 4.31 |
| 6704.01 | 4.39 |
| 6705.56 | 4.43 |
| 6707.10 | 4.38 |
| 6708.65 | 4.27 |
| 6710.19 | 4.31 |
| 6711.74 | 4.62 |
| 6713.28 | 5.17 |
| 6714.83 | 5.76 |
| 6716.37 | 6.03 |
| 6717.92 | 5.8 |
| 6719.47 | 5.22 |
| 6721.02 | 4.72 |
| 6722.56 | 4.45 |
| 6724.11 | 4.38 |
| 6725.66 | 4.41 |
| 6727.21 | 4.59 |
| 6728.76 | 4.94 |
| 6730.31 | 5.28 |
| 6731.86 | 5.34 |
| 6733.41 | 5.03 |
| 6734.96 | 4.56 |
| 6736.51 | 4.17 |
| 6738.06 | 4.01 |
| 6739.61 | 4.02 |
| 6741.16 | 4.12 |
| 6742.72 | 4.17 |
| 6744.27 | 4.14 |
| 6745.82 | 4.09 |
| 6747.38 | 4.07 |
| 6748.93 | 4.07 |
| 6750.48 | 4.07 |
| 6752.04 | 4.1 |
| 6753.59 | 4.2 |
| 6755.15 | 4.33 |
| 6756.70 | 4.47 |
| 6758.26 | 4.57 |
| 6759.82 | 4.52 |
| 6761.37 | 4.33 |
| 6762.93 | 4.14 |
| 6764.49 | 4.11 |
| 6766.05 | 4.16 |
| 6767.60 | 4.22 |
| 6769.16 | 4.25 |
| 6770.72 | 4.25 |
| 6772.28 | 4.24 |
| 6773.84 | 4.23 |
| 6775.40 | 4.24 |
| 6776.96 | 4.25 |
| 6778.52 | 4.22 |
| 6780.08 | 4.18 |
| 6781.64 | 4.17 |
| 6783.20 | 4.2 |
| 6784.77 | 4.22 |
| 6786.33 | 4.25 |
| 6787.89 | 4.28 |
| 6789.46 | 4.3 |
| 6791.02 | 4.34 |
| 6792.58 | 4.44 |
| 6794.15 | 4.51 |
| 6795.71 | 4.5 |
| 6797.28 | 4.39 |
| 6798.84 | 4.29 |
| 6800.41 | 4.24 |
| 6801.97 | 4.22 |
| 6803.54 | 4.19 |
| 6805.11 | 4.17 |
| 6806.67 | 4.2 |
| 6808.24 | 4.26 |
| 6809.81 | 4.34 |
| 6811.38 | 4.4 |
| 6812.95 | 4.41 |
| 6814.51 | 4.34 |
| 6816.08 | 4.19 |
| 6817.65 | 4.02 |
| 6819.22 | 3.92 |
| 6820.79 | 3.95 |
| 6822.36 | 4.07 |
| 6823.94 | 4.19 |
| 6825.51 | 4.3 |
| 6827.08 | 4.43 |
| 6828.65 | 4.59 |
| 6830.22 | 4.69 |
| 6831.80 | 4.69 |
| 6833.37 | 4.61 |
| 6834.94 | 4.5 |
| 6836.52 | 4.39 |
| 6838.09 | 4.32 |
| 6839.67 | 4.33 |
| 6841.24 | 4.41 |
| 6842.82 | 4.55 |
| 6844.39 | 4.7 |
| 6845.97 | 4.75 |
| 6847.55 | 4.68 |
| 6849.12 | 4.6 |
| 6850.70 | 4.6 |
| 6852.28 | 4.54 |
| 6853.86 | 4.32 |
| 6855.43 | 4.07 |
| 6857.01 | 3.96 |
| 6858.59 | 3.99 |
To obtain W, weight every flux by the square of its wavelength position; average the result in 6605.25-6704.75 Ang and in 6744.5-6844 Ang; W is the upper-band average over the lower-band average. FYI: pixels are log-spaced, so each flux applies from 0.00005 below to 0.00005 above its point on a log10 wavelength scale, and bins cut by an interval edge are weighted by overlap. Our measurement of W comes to 1.06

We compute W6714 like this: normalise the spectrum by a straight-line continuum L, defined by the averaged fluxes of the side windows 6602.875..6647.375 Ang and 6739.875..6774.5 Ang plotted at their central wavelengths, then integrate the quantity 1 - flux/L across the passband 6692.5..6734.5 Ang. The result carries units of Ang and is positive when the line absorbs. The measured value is -4.6 Ang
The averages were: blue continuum 4.19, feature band 4.67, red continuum 4.22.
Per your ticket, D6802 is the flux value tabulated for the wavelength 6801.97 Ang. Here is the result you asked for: 4.22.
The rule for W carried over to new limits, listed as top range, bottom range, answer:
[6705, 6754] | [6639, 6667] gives 1.13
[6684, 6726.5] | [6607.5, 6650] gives 1.11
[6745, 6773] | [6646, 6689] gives 1.02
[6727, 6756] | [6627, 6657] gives 1.07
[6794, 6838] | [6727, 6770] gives 1.01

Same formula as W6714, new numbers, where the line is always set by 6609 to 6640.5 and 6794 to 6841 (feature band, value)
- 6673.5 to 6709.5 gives 0.16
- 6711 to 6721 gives -2.62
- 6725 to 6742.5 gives -1.24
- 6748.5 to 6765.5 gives 0.08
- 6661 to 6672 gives 0.28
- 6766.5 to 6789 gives 0.37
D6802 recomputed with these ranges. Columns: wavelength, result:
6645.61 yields 3.87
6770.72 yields 4.25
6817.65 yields 4.02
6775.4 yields 4.24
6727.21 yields 4.59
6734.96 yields 4.56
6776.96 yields 4.25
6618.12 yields 4.03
